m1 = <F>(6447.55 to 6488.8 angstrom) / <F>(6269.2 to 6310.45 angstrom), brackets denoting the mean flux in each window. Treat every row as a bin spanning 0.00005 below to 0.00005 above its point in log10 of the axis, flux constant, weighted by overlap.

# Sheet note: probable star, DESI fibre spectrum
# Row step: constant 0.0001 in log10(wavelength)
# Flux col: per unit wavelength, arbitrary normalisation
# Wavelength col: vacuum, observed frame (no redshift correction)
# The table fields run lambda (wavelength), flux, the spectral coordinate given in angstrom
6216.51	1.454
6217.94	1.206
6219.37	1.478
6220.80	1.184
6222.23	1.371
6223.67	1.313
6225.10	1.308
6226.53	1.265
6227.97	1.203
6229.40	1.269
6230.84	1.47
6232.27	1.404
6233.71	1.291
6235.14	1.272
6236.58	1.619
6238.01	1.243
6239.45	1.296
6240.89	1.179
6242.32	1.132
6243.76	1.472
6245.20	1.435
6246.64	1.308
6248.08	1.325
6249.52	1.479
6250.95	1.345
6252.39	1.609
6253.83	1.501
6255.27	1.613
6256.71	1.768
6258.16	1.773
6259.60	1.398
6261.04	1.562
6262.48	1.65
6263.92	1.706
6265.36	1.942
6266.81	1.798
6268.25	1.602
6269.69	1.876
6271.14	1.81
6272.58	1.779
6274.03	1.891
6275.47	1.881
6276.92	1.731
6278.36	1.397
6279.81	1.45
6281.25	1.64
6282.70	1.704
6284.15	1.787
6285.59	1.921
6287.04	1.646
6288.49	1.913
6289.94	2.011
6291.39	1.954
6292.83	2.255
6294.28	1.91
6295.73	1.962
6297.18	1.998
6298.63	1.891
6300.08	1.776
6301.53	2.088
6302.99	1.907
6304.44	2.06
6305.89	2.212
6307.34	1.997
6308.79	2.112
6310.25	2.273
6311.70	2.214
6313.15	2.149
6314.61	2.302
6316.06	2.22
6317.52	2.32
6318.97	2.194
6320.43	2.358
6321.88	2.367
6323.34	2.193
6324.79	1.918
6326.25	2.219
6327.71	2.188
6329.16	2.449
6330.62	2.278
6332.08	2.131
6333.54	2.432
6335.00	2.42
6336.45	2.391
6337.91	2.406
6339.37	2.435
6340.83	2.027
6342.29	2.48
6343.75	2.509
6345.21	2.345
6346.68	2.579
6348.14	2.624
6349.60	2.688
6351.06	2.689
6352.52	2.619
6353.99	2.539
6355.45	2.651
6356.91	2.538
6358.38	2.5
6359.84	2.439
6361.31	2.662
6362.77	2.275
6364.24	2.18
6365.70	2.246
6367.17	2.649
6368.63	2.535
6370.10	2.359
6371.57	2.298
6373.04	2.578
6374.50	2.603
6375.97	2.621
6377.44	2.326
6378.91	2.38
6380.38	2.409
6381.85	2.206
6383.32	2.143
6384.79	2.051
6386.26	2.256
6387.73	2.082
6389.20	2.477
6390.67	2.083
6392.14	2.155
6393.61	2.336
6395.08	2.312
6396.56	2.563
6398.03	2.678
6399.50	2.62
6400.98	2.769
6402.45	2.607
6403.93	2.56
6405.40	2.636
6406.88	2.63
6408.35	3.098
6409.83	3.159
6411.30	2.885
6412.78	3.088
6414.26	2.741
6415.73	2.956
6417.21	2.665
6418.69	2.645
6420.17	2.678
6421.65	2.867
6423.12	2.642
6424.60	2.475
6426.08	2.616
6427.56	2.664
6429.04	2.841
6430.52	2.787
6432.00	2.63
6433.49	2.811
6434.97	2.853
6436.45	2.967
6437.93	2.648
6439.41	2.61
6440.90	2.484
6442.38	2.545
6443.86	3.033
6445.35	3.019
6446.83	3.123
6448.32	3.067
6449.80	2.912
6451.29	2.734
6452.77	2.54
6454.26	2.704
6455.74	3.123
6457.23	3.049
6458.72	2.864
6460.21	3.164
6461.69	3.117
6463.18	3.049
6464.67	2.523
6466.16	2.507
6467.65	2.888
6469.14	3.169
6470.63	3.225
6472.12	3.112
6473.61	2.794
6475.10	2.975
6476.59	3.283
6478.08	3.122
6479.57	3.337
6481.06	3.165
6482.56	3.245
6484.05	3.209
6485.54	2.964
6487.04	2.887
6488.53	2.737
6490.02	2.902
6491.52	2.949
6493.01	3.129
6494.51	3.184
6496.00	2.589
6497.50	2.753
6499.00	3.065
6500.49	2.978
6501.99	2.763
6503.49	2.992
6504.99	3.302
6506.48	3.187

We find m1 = 1.6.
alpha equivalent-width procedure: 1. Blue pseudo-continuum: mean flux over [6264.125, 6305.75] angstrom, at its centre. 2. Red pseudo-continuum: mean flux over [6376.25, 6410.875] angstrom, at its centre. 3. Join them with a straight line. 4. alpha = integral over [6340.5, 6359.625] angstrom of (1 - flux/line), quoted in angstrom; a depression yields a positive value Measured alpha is -2.7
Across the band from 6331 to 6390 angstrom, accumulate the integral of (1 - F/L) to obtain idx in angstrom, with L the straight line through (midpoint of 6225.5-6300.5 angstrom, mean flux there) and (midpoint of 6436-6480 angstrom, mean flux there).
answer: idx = -4.1 angstrom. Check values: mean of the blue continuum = 1.62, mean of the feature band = 2.42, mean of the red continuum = 2.92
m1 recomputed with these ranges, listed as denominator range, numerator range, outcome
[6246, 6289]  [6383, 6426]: 1.56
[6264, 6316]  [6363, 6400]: 1.24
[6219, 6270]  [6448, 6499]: 2.04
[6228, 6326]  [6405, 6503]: 1.63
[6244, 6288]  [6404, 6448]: 1.69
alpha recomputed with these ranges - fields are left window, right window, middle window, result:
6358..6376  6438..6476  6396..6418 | -1.10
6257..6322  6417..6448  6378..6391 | 1.21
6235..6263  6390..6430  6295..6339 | -4.85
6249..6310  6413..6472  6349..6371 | -1.90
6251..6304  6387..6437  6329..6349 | -1.93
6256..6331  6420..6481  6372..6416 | 0.28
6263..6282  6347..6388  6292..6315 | -1.21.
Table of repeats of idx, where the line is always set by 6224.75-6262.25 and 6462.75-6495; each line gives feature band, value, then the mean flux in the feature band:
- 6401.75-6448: -2.3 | 2.78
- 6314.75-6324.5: -1.7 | 2.26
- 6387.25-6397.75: 0.5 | 2.31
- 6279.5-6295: -1.2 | 1.85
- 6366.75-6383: -1.0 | 2.44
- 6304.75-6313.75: -1.4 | 2.16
